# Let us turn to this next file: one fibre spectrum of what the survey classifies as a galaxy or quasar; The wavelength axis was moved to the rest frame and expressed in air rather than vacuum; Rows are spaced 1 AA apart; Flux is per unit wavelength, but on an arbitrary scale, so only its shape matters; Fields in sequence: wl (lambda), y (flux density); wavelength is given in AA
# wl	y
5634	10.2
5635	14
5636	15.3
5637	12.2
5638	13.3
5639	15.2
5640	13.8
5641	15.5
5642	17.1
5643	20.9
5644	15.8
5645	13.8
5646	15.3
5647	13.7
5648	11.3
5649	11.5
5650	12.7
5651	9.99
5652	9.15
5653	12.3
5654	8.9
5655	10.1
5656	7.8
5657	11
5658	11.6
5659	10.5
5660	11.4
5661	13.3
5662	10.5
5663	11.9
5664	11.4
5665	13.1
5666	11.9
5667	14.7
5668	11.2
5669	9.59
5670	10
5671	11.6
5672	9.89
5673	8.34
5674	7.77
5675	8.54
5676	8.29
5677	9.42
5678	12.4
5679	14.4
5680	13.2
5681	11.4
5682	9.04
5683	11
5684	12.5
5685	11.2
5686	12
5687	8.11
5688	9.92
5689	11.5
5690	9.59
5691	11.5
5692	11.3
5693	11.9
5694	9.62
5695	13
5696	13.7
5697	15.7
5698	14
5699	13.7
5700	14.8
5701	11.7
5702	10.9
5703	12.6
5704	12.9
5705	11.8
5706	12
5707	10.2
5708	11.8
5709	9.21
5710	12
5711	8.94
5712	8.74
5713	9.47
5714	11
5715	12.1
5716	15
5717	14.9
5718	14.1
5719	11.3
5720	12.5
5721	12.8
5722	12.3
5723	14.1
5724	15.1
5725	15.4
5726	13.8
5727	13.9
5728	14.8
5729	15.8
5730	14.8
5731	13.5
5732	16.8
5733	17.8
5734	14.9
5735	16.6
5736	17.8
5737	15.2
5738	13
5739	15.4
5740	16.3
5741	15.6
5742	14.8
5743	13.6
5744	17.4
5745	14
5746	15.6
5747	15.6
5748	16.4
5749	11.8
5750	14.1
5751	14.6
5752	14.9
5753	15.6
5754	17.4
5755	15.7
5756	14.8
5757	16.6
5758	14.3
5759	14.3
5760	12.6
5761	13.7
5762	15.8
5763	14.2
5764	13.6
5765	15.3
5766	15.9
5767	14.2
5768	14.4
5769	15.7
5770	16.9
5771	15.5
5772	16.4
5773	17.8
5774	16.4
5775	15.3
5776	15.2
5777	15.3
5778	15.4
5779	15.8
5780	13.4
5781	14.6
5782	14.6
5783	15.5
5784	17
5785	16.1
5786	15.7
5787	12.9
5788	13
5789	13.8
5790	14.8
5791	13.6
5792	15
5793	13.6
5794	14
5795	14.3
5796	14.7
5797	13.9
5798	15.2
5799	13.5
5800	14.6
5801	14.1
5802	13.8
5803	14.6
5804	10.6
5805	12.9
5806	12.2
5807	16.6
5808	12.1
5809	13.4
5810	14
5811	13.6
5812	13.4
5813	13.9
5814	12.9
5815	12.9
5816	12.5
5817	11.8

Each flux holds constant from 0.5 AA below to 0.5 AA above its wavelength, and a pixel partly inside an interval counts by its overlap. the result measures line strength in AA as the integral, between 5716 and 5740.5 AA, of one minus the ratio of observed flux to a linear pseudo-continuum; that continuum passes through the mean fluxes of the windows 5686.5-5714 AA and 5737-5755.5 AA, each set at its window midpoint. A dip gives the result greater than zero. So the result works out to -1.80 AA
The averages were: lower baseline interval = 11.5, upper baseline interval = 15.1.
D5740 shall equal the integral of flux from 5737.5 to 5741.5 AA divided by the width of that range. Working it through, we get 15.1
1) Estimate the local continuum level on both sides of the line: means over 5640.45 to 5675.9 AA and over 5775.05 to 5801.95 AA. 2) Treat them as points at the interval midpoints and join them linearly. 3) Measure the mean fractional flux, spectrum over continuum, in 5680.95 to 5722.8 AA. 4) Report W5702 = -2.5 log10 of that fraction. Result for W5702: 0.09 mag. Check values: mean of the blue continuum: 11.8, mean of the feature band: 11.8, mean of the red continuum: 14.6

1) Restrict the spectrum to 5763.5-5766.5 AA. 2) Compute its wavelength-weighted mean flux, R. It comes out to 14.9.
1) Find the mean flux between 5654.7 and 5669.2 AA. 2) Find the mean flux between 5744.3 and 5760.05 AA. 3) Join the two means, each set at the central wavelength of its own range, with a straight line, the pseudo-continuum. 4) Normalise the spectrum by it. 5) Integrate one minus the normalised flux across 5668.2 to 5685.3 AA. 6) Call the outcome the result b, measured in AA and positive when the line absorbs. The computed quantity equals 2.11 AA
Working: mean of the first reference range 11.4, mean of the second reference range 15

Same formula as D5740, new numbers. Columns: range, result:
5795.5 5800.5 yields 14.4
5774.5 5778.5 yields 15.3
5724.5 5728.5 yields 14.5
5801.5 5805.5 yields 13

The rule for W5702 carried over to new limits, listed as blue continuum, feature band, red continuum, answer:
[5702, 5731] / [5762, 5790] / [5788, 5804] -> -0.11 mag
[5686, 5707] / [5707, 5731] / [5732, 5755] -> 0.08 mag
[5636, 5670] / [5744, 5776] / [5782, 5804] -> -0.09 mag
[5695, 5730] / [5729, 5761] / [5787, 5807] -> -0.16 mag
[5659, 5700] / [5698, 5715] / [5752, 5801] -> 0.08 mag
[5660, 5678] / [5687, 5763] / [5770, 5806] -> -0.08 mag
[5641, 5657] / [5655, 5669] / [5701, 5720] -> 0.10 mag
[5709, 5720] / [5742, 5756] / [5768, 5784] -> -0.09 mag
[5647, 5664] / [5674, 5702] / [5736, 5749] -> 0.09 mag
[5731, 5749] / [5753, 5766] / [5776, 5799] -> 0.02 mag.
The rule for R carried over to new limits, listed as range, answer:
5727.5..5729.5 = 15.3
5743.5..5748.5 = 15.8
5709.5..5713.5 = 9.79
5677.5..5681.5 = 12.9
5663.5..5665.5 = 12.2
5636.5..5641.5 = 14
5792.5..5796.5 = 14.2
